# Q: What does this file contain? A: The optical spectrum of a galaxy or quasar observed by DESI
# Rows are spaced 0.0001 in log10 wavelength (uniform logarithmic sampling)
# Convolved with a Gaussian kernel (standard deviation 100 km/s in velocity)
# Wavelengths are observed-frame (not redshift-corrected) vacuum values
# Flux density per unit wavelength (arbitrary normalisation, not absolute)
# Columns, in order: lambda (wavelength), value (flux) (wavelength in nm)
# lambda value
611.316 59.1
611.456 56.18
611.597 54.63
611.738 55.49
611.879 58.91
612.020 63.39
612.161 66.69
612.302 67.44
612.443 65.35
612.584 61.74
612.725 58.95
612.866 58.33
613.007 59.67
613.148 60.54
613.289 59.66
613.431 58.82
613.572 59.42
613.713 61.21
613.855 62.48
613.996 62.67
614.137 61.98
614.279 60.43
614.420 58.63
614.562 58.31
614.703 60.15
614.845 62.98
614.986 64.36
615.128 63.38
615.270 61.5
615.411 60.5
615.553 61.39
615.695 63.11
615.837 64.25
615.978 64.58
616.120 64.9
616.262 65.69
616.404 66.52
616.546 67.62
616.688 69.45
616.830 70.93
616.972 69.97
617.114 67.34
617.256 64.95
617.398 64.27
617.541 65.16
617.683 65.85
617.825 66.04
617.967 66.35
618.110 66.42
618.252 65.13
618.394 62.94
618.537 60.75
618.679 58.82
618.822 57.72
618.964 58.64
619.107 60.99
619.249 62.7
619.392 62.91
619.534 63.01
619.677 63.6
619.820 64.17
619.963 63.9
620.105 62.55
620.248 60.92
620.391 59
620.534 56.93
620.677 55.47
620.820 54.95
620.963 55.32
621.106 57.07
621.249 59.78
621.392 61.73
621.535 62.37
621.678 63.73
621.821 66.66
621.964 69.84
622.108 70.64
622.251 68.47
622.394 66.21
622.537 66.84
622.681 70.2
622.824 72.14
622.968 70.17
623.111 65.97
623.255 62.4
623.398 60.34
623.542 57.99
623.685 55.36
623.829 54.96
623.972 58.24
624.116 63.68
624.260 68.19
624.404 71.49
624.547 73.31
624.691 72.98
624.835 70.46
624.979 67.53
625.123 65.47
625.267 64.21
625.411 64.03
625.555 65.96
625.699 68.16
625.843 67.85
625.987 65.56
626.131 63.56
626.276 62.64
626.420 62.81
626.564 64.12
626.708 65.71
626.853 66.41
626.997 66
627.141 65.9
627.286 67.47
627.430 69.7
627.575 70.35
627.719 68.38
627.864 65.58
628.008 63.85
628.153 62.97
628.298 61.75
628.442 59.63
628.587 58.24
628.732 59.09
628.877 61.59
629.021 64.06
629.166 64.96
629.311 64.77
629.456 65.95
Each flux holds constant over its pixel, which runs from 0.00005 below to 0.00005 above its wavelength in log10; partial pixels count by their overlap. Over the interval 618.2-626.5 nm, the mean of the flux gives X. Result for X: 63.6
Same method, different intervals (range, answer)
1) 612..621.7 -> 62.4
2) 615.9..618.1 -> 66.6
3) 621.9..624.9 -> 66.2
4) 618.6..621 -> 60.2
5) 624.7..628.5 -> 65.8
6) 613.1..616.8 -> 62.6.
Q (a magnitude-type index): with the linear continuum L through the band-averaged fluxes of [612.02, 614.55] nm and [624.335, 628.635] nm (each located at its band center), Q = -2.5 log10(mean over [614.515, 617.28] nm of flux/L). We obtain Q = -0.04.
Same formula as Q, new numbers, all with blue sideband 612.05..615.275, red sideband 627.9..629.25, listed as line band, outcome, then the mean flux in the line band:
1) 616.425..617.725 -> -0.095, 67.3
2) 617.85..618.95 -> -0.015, 62.5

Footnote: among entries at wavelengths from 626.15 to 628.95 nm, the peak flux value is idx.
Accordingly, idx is 70.35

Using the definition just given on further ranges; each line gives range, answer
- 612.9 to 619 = 70.93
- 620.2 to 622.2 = 70.64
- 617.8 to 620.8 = 66.42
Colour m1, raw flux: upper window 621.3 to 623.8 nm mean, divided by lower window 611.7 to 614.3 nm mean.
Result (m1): 1.06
